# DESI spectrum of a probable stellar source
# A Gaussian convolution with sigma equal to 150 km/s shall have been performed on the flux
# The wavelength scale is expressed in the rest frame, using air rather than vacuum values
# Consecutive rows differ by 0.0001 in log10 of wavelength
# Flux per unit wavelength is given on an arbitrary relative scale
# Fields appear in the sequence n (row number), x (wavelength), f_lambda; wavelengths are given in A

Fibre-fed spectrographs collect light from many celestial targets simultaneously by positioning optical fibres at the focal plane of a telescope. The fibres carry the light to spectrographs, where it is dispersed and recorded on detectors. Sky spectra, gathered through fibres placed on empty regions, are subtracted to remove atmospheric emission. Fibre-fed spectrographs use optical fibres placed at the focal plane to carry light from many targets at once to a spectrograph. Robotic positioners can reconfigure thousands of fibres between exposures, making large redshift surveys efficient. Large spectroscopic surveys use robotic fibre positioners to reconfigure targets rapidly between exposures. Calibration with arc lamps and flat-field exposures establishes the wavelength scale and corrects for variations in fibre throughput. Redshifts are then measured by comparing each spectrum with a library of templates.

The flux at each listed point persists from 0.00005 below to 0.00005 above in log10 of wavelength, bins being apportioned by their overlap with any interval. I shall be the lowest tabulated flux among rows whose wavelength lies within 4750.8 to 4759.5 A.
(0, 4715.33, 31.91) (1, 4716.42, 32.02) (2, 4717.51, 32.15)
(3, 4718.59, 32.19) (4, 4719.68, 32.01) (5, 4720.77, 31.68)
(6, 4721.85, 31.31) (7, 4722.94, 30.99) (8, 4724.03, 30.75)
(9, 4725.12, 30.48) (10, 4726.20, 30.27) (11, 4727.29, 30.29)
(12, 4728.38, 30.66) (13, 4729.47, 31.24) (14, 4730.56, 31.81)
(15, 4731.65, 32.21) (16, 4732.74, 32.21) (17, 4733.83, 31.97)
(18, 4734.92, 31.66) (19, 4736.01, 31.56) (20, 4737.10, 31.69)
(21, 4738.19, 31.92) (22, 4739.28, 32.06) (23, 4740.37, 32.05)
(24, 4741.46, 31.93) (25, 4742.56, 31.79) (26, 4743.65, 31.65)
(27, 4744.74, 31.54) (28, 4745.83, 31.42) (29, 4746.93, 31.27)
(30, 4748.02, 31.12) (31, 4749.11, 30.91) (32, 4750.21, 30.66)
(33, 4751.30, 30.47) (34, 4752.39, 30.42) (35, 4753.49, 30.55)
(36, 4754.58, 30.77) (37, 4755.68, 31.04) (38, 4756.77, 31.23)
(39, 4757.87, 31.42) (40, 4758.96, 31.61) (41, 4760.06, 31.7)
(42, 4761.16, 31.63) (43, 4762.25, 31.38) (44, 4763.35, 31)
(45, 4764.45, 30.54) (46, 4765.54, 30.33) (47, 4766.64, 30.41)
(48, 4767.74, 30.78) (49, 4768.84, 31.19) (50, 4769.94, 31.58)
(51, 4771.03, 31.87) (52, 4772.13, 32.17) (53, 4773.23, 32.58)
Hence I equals 30.42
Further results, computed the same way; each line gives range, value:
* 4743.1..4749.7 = 30.91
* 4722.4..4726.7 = 30.27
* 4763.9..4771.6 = 30.33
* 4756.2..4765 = 30.54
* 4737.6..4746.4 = 31.42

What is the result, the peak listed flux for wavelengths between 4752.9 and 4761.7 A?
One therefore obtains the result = 31.7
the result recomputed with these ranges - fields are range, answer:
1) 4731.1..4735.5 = 32.21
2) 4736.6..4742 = 32.06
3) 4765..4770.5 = 31.58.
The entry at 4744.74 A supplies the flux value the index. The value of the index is 31.54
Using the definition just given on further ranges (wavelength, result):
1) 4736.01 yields 31.56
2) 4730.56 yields 31.81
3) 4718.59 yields 32.19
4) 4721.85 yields 31.31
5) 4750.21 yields 30.66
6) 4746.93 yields 31.27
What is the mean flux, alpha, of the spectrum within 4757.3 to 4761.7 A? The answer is 31.5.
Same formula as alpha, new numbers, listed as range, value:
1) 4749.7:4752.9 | 30.6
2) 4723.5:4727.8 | 30.5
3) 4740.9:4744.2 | 31.8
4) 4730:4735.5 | 32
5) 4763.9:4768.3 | 30.5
